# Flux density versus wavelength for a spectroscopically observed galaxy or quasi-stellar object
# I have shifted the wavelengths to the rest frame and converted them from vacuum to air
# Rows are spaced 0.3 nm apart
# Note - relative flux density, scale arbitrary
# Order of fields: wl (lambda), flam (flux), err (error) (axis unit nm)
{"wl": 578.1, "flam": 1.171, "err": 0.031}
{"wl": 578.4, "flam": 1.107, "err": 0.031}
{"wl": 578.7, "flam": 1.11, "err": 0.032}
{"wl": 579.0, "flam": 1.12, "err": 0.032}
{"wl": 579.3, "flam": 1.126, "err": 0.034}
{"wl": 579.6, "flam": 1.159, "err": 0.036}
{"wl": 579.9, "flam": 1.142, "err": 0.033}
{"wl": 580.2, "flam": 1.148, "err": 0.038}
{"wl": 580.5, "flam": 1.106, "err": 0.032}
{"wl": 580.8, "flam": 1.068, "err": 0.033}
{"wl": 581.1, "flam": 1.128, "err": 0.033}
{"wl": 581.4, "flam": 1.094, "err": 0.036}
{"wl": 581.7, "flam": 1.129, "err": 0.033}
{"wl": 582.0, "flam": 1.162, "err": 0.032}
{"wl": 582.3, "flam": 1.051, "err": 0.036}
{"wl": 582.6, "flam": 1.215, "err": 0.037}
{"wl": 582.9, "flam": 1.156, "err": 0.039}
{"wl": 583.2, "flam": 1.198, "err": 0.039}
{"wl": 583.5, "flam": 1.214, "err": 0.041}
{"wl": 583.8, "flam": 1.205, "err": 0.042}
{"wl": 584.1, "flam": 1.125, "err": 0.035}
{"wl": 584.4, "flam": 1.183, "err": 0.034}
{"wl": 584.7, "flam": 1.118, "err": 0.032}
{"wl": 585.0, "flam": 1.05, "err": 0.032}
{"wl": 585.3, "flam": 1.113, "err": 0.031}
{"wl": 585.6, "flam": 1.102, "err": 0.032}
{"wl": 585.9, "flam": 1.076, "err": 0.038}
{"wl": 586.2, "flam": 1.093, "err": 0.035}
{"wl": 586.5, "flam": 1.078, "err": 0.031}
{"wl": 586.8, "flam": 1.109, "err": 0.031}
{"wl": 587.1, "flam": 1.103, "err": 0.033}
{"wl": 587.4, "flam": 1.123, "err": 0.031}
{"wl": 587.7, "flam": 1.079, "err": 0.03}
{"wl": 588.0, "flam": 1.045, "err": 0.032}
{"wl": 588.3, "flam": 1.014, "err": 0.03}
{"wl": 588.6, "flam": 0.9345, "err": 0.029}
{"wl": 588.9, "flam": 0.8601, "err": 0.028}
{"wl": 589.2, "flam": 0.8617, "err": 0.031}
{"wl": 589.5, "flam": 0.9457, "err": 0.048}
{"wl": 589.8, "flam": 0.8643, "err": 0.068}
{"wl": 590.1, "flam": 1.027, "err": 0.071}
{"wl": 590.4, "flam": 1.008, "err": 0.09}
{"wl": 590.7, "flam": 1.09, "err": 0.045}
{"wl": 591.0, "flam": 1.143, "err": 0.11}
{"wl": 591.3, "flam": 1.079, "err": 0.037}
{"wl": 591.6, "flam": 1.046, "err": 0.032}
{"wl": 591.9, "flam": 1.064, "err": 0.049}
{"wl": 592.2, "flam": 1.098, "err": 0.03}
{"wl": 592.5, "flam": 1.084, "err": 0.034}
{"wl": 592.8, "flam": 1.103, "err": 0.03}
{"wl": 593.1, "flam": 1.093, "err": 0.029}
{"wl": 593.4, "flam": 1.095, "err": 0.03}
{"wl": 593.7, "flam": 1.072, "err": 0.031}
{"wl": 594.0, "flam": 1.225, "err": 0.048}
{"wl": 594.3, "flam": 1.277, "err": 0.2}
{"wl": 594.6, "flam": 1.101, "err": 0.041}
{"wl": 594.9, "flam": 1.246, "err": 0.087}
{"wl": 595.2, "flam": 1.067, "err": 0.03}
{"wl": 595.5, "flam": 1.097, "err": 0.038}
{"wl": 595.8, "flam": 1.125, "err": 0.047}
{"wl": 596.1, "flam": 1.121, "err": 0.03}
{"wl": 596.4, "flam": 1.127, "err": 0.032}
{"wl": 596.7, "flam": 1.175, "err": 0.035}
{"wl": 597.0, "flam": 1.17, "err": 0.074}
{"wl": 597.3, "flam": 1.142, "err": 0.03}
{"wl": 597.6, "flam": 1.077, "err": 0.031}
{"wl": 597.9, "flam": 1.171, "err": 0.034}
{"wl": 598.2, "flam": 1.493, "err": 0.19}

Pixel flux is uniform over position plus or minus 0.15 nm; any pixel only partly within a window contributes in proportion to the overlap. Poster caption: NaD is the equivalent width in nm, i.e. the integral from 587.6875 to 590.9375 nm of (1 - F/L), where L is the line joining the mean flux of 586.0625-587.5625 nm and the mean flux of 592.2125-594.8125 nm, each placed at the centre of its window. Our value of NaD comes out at 0.401 nm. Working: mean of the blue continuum 1.1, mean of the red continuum 1.13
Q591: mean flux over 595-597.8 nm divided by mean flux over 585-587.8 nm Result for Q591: 1.0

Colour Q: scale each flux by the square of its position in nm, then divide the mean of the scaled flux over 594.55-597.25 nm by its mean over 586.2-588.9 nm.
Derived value 1.11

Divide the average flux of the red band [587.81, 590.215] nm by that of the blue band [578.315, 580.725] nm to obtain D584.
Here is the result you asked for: 0.84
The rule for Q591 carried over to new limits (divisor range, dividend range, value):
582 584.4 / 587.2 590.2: 0.84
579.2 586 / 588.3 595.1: 0.93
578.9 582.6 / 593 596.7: 1.01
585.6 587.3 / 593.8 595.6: 1.07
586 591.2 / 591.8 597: 1.10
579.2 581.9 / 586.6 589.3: 0.91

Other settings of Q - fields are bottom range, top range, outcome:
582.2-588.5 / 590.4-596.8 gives 1.03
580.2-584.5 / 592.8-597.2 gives 1.04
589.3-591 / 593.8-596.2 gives 1.18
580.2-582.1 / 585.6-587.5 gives 1.00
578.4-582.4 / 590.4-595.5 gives 1.04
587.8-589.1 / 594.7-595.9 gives 1.20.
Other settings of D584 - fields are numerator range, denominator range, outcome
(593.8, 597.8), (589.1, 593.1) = 1.11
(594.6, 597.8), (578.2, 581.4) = 1.01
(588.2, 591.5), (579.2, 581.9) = 0.88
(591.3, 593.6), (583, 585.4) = 0.94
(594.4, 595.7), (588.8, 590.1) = 1.26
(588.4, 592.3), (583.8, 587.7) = 0.90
